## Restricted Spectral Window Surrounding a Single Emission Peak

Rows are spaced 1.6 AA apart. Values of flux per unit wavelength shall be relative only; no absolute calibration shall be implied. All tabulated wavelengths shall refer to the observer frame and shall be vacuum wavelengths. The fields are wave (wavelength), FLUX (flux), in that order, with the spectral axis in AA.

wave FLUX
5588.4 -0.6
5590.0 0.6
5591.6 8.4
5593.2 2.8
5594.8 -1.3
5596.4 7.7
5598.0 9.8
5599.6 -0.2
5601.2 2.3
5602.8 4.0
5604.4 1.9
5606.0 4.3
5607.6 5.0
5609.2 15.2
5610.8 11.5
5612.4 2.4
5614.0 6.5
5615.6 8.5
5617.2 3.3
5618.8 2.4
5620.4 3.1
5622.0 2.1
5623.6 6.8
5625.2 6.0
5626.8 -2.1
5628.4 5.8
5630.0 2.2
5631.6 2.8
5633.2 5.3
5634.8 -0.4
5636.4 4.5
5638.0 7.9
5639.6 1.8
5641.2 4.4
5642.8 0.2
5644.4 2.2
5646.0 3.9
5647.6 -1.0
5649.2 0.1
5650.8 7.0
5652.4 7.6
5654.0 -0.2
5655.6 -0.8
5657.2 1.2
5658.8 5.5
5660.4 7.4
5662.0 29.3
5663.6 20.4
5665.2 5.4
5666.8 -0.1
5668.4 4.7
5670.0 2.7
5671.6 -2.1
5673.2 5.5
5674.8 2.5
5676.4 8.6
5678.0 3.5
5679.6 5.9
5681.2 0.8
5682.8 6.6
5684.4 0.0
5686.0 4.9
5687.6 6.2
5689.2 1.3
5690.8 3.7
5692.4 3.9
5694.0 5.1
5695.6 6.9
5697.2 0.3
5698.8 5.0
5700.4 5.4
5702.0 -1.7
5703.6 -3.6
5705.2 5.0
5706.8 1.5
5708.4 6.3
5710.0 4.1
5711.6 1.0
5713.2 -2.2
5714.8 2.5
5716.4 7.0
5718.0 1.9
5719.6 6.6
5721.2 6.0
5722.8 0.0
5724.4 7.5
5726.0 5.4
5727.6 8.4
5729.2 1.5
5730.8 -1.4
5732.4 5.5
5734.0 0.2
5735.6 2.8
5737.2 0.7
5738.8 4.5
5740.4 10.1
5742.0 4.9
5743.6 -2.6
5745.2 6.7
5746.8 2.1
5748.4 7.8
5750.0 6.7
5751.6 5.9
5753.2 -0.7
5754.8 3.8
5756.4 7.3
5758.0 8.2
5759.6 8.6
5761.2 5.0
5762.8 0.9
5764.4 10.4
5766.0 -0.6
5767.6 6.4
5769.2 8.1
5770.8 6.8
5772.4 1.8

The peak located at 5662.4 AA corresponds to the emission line [O III] 5007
